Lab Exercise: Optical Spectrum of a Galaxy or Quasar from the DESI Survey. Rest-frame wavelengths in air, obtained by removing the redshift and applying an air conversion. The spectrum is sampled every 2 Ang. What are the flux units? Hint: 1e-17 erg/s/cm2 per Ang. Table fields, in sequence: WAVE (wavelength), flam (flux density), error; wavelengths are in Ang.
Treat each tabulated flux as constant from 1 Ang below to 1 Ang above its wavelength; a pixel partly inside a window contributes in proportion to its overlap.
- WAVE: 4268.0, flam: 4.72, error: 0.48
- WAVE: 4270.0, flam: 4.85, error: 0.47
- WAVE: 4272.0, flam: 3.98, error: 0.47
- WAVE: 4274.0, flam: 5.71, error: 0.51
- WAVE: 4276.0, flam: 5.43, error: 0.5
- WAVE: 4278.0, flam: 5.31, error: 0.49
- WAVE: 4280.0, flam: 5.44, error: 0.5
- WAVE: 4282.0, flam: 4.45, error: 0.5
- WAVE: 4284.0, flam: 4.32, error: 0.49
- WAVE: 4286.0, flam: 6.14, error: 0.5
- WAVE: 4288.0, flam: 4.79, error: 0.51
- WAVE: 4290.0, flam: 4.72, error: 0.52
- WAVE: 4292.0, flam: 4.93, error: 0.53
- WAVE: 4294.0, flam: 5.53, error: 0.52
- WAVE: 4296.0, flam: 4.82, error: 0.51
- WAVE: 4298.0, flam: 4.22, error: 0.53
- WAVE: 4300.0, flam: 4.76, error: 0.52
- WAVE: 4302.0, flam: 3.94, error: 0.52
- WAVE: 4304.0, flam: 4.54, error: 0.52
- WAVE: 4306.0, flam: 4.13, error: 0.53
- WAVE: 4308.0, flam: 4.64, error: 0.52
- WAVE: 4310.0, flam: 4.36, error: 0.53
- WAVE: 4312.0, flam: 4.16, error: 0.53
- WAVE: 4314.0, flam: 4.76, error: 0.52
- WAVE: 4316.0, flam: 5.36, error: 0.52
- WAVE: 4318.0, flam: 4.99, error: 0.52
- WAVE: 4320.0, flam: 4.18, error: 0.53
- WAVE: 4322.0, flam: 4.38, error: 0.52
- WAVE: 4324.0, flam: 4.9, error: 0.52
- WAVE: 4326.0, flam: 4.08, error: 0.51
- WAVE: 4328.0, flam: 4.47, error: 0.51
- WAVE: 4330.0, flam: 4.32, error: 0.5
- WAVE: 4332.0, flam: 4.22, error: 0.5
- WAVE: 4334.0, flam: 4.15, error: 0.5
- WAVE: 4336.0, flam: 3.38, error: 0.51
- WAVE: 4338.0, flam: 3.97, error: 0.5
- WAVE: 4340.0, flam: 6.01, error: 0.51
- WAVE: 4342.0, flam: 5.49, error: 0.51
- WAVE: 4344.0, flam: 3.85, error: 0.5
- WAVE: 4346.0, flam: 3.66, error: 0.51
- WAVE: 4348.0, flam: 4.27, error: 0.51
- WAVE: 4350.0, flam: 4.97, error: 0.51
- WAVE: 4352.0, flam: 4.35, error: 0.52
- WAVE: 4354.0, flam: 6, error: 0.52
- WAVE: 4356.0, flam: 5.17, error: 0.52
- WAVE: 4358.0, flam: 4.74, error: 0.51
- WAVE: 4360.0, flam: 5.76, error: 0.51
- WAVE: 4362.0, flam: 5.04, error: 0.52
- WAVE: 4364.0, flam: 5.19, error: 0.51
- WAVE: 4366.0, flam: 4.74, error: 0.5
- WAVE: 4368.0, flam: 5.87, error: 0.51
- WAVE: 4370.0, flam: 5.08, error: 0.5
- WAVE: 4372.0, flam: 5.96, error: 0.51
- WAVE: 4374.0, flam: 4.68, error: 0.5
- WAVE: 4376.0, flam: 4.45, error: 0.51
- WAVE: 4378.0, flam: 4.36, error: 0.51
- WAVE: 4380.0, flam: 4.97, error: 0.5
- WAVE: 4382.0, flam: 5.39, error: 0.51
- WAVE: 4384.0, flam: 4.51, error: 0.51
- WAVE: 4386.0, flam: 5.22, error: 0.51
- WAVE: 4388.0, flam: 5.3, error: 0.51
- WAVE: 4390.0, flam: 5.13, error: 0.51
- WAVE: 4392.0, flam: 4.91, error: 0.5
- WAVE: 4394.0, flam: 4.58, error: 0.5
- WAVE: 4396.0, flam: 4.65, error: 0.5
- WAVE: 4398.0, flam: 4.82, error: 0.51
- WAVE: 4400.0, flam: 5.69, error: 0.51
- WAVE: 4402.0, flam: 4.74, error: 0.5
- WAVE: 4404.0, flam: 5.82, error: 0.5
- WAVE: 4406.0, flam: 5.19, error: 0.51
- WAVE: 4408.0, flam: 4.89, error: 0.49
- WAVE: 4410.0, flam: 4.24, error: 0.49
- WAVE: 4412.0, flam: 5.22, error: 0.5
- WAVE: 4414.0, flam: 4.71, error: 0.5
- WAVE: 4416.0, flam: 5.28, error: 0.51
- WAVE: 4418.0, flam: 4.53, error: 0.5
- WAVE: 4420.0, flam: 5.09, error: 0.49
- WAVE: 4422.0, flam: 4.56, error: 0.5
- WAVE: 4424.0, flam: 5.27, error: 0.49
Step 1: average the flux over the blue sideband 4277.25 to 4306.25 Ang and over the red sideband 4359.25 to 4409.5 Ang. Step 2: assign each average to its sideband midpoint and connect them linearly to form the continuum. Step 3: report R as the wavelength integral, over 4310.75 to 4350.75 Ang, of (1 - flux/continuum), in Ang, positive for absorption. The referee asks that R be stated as 3.6 Ang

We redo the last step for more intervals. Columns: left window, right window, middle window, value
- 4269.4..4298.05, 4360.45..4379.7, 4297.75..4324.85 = 2.7 Ang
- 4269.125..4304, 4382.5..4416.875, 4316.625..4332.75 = 1.5 Ang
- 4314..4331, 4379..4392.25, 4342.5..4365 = 0.0 Ang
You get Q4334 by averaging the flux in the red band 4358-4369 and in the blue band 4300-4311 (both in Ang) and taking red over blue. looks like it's 1.21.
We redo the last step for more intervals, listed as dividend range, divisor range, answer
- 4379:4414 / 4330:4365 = 1.06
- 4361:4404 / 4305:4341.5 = 1.12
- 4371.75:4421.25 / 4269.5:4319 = 1.03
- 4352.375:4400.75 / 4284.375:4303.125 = 1.05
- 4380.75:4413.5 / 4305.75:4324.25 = 1.09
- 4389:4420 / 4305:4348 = 1.12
